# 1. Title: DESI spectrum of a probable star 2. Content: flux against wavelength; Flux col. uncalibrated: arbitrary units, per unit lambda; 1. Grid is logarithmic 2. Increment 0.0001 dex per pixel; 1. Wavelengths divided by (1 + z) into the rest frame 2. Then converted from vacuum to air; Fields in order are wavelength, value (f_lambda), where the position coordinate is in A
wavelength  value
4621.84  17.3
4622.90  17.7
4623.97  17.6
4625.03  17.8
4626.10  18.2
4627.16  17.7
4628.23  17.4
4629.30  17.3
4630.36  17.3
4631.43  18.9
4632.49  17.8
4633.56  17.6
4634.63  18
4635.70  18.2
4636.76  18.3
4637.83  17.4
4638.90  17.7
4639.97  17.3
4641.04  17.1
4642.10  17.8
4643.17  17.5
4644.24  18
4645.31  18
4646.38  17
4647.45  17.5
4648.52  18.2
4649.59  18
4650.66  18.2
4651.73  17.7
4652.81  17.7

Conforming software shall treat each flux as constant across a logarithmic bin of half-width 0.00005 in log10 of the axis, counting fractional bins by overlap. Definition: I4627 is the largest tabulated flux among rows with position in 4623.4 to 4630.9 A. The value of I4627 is 18.2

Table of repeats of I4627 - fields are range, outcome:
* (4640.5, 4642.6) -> 17.8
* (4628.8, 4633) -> 18.9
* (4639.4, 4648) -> 18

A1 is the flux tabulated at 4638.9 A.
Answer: 17.7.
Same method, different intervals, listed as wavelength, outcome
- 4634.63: 18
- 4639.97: 17.3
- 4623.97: 17.6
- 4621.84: 17.3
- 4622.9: 17.7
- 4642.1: 17.8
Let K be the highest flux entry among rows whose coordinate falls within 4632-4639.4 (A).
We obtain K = 18.3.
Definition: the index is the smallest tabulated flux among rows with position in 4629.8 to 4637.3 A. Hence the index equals 17.3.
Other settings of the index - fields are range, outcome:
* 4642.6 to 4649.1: 17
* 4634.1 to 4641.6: 17.1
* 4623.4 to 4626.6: 17.6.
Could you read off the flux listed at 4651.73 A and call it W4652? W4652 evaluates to 17.7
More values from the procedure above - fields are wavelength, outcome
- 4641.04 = 17.1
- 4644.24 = 18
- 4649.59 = 18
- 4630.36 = 17.3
